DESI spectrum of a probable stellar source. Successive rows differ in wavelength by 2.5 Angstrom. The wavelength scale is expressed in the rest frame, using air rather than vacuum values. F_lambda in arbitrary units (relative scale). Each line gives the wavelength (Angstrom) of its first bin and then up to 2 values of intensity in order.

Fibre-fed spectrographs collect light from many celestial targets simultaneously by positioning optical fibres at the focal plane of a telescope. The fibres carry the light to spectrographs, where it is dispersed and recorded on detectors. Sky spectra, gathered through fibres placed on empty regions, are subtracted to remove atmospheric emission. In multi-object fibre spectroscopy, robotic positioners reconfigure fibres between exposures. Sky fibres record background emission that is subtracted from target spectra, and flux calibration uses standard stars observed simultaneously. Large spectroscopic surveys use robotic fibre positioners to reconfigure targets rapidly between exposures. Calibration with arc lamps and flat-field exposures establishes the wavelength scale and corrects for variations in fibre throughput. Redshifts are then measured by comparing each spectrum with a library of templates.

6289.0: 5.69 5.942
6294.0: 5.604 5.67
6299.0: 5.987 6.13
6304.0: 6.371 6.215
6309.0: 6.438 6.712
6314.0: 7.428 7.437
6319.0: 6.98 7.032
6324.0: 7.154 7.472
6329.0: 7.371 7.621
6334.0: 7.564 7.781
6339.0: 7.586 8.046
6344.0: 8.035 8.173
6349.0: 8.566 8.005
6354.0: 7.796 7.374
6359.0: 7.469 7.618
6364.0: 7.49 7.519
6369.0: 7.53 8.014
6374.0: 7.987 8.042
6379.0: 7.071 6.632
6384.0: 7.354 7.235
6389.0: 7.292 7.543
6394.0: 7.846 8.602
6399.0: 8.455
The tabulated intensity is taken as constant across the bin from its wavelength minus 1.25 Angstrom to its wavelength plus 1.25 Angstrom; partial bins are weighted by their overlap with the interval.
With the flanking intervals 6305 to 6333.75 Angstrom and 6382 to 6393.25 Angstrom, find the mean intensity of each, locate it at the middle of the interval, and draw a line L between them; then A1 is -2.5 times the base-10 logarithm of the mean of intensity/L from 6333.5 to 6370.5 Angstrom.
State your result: -0.08 mag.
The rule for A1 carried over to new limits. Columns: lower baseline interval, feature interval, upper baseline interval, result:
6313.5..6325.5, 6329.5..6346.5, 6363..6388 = -0.07 mag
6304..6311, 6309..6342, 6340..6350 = -0.02 mag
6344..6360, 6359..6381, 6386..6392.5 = 0.00 mag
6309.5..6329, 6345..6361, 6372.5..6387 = -0.08 mag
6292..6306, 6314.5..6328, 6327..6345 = -0.03 mag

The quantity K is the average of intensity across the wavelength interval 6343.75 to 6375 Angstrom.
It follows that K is 7.81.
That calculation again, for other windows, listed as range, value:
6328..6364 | 7.78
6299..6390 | 7.38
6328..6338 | 7.59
